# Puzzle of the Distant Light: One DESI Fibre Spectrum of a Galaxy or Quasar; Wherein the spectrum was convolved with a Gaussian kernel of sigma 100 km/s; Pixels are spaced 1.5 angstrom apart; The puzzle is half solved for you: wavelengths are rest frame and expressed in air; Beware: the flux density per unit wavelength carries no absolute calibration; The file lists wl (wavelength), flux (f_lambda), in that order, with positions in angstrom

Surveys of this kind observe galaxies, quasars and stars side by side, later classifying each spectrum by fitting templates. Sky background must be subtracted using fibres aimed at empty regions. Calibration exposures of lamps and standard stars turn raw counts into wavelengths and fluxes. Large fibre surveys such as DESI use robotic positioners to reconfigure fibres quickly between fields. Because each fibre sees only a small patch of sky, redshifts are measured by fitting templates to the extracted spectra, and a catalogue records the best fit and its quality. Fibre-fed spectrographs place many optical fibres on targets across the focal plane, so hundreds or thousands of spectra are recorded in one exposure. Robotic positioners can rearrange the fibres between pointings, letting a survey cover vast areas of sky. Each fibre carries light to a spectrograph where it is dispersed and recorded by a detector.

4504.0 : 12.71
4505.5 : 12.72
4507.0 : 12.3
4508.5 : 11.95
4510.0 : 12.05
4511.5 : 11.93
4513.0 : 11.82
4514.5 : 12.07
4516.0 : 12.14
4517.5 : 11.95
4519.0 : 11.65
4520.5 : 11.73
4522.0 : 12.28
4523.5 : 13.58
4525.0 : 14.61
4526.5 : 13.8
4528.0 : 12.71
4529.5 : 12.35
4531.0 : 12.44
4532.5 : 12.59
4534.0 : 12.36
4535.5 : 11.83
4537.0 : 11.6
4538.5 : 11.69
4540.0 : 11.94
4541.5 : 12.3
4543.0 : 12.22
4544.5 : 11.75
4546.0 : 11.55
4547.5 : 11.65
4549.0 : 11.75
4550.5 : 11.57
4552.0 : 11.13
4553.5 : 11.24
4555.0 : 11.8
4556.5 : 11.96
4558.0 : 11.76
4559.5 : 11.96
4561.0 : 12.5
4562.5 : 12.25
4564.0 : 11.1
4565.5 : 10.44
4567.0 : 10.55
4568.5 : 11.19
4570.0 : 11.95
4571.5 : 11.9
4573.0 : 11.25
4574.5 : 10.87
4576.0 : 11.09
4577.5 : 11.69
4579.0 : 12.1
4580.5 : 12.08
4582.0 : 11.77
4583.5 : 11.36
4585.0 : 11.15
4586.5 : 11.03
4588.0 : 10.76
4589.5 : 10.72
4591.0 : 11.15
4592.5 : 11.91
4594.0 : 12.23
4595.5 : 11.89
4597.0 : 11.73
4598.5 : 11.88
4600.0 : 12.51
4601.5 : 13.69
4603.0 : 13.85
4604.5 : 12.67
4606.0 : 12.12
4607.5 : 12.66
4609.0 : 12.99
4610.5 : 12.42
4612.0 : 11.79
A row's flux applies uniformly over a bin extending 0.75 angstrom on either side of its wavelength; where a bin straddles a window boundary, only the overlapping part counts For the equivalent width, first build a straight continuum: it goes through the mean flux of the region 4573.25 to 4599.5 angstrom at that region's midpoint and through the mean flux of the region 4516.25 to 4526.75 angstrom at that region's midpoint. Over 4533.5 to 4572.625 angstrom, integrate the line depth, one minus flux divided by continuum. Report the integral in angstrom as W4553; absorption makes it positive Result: 1.4 angstrom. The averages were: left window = 12.7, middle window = 11.7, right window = 11.5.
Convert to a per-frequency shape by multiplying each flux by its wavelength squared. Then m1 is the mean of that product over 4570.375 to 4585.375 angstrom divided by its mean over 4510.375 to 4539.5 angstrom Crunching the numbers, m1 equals 1.0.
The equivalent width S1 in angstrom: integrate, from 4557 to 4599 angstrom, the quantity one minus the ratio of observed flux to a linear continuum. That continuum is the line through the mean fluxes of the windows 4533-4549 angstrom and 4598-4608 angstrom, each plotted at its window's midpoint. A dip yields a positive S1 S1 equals 3.1 angstrom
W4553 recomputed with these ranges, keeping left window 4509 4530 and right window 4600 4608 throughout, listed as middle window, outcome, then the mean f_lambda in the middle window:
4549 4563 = 1.0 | 11.8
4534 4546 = 0.6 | 11.9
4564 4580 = 1.8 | 11.3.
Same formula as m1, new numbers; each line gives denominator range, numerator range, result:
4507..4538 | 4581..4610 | 1.00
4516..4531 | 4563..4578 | 0.90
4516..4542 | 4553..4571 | 0.94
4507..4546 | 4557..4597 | 0.96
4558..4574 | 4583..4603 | 1.04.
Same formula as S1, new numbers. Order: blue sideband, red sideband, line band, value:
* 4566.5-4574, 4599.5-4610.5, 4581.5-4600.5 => 1.2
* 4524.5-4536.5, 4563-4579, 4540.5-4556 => 0.5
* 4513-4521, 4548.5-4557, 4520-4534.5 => -1.3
